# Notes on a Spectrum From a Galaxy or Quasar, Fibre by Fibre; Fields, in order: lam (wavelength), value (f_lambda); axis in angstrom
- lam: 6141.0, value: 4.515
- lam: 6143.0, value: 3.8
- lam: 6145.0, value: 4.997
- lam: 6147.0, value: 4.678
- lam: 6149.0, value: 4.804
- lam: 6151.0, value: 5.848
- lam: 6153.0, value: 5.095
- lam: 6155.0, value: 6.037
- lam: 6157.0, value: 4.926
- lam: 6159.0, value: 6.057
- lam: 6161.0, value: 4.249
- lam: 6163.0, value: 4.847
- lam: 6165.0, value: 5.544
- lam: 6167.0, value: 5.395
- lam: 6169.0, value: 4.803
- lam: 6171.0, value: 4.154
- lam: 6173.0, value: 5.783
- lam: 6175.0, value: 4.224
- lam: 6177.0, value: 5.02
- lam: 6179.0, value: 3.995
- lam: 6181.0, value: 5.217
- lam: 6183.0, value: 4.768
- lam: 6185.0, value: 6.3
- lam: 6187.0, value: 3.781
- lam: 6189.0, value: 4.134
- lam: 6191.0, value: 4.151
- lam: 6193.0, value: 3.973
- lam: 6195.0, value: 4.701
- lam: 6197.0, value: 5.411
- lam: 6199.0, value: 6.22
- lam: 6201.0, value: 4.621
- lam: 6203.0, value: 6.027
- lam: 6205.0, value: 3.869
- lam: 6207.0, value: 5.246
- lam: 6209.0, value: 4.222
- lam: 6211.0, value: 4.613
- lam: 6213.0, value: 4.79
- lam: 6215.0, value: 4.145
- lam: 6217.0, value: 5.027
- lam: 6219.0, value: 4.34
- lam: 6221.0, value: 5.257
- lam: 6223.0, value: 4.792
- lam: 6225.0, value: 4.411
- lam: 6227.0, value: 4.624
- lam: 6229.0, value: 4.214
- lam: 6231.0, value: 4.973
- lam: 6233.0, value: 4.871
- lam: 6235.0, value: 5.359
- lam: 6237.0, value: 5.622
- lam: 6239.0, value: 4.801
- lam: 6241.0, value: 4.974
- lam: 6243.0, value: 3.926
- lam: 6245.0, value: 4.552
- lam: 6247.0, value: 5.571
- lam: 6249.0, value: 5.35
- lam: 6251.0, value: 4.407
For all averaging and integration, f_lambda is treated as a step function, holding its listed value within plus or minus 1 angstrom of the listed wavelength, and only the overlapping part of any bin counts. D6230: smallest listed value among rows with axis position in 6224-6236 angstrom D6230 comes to 4.214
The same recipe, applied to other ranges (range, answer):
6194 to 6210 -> 3.869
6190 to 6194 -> 3.973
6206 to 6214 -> 4.222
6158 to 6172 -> 4.154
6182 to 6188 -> 3.781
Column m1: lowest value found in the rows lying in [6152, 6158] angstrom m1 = 4.926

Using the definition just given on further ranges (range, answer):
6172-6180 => 3.995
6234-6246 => 3.926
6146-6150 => 4.678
